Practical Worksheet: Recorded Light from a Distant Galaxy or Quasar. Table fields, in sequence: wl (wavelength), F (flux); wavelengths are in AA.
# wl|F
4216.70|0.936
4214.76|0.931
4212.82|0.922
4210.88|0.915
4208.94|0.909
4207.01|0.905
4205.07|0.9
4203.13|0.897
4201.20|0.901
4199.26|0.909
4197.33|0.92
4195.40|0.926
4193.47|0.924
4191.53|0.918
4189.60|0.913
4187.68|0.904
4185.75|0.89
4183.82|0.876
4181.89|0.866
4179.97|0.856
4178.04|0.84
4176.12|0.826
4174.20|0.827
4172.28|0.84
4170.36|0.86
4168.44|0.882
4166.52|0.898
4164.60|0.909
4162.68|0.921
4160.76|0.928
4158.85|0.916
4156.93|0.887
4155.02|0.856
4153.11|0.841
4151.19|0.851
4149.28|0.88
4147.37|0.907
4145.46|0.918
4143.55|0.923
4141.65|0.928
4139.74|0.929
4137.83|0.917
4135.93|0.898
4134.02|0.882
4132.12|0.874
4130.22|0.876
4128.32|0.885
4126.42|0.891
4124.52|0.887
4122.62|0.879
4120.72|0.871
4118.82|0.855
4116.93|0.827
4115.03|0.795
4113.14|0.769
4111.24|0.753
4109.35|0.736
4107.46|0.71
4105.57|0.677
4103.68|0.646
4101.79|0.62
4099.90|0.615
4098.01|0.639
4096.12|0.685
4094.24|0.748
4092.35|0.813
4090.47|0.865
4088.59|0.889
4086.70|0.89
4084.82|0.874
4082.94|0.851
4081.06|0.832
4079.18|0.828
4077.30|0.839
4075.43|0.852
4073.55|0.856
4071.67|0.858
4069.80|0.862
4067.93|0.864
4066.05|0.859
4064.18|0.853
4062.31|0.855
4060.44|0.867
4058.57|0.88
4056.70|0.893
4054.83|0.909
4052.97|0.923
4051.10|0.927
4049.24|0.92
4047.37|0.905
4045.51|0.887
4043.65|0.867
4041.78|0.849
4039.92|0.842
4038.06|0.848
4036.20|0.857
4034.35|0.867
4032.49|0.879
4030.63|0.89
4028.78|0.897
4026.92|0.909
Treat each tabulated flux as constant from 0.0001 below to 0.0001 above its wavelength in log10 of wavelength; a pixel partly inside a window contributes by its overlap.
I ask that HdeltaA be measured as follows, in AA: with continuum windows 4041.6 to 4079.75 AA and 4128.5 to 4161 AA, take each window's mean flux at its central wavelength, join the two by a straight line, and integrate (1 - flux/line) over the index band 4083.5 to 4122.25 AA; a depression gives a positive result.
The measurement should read 5.17 AA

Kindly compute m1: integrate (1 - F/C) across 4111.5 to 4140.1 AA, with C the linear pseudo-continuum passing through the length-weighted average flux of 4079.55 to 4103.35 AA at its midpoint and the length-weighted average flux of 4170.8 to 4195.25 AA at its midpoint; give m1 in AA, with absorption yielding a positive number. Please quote -1.9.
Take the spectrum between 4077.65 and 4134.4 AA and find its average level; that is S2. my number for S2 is 0.798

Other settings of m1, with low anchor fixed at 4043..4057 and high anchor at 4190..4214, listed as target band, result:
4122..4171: 0.9 AA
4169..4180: 0.8 AA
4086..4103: 3.0 AA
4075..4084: 0.7 AA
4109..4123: 1.5 AA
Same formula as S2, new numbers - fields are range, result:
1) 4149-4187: 0.872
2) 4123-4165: 0.895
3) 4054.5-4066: 0.873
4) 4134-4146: 0.916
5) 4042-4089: 0.873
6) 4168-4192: 0.868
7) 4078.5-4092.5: 0.858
